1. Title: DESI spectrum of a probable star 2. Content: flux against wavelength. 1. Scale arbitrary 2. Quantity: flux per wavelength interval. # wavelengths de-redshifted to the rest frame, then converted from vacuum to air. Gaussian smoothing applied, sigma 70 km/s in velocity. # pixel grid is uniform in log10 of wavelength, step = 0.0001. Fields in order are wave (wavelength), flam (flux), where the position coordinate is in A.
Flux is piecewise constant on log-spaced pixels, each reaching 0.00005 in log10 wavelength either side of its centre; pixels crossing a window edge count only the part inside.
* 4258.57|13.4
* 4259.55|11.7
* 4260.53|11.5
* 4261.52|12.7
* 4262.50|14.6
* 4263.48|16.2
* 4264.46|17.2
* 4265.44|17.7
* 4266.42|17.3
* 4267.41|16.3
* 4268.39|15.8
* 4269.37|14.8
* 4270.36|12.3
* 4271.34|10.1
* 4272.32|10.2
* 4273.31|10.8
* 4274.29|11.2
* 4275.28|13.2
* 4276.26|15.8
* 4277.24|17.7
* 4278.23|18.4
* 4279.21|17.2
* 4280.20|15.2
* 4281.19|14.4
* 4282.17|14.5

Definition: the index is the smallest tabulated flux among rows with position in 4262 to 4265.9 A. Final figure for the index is 14.6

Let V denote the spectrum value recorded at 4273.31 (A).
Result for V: 10.8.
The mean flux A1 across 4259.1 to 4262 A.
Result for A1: 11.9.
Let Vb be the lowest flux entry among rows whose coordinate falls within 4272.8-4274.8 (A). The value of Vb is 10.8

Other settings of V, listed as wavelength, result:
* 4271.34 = 10.1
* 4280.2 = 15.2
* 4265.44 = 17.7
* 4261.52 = 12.7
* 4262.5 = 14.6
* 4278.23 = 18.4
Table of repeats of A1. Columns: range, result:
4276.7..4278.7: 18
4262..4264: 15.5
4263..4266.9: 17.1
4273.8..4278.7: 15.2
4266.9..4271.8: 13.9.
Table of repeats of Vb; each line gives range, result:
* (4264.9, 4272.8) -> 10.1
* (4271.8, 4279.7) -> 10.2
